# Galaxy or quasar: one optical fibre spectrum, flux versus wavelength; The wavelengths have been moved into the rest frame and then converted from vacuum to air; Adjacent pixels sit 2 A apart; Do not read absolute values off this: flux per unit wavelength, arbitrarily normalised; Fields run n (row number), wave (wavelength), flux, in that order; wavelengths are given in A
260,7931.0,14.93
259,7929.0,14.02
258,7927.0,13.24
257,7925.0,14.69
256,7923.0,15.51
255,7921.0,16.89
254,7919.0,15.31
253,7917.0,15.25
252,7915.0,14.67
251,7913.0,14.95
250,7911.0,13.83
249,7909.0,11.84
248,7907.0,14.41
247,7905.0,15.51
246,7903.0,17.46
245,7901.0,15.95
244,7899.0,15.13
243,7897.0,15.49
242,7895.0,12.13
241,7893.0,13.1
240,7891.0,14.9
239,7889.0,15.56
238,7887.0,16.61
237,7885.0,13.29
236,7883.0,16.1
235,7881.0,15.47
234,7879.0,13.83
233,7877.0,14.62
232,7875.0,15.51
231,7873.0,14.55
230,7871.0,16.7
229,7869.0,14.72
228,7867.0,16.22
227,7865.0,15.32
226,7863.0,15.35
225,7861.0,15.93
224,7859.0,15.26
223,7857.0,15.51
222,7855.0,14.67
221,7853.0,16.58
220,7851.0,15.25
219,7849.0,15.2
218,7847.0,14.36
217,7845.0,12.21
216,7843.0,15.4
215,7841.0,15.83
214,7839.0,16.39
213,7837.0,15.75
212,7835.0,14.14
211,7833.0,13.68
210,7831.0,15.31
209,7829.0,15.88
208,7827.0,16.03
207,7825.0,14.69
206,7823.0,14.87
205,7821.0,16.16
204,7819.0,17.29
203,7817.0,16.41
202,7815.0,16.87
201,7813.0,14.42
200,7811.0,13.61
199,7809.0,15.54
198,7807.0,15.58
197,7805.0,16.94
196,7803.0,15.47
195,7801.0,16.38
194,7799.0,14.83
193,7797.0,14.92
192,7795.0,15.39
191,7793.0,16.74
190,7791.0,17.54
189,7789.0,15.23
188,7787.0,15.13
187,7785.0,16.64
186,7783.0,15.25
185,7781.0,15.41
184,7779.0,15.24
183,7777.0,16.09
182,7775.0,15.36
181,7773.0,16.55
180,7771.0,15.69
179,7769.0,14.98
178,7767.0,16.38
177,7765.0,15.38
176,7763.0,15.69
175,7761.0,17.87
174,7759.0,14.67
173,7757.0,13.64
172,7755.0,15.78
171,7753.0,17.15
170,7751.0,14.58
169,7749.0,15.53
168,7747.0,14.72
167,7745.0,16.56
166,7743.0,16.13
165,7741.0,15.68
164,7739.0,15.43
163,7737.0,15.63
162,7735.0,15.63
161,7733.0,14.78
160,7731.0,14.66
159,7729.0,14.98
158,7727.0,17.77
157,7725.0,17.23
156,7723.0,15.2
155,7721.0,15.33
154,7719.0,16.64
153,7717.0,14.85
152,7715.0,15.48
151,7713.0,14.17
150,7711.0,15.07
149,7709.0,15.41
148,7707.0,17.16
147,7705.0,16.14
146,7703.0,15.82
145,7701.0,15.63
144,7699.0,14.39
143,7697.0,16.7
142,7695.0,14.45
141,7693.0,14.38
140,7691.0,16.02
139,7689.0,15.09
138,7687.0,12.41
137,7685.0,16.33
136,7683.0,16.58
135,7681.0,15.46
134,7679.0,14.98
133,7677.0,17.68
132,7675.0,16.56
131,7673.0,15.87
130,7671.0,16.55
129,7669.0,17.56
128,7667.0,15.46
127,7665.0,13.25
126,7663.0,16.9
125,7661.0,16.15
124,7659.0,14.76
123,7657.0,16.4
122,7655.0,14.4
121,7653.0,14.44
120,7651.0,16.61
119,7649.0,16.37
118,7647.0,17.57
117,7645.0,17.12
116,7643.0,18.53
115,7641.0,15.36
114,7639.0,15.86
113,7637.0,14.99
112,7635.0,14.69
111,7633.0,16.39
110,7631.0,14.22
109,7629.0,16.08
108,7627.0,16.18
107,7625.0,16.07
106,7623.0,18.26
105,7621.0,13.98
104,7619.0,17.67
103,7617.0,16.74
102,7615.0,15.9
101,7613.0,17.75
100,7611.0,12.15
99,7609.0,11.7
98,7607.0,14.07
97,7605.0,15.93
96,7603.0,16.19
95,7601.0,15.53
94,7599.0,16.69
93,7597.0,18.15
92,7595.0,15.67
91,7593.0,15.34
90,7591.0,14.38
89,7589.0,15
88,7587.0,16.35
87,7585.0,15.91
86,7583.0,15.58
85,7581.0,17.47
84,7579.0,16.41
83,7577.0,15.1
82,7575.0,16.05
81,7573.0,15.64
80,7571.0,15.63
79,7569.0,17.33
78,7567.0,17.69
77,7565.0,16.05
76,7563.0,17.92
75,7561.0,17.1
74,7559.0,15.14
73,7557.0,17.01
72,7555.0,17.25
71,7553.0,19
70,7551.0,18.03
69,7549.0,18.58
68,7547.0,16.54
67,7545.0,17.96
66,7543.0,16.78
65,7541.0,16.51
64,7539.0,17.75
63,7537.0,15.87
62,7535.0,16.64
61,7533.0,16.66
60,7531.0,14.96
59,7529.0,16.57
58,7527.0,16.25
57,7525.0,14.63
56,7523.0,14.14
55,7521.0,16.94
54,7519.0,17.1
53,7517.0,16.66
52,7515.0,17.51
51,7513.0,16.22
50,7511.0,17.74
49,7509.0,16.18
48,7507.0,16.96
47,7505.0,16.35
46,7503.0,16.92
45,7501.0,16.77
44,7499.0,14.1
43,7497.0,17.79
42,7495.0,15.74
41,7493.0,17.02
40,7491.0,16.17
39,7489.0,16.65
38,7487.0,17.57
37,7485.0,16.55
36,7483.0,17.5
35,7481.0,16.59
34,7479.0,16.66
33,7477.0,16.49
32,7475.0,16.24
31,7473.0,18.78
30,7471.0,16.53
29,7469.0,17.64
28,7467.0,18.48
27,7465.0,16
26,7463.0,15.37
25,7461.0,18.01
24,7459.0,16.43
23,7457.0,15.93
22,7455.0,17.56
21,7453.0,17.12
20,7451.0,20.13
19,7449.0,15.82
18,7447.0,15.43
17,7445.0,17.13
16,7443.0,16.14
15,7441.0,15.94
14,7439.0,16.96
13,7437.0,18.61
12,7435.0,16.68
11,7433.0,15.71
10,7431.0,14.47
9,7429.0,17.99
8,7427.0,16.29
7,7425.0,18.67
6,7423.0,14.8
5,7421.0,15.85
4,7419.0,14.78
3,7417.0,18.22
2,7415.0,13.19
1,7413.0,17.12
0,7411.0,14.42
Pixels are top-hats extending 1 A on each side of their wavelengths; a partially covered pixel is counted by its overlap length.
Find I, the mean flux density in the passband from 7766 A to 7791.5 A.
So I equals 15.8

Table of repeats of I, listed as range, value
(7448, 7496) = 17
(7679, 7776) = 15.6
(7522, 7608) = 16.4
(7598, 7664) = 15.8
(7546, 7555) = 18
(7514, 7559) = 16.8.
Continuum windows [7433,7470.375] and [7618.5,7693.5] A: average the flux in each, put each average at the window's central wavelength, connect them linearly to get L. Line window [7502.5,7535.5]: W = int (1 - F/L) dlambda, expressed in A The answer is 0.43 A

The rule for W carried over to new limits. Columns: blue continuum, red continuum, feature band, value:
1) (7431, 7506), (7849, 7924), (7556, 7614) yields 1.48 A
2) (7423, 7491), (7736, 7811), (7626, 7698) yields 1.43 A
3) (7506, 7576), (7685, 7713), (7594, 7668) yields 0.50 A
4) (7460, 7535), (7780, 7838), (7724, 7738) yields 0.03 A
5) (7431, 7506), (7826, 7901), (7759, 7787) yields -0.62 A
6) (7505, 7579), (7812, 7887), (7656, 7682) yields 0.22 A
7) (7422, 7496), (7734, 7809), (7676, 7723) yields 1.45 A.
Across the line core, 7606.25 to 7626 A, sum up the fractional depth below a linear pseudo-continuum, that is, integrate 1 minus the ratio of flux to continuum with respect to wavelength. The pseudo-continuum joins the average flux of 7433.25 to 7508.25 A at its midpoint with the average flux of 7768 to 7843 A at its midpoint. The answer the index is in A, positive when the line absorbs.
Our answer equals 1.0 A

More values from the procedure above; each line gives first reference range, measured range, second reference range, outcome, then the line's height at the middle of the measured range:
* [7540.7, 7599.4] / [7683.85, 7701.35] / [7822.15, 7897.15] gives 1.01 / 16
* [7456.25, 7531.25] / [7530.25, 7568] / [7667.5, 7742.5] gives -1.57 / 16.4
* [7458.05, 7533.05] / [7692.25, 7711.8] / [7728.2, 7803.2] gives 0.40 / 15.9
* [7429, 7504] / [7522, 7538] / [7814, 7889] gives 0.79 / 16.5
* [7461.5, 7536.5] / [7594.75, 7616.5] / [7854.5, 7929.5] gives 0.94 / 16.1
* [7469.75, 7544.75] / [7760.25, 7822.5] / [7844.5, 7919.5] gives -1.84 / 15.4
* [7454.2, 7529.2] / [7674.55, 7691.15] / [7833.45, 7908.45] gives 0.26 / 15.9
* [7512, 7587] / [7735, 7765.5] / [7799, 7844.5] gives 0.33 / 15.8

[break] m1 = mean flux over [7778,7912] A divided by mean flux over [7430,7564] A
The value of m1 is 0.91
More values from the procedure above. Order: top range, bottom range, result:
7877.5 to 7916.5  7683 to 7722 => 0.96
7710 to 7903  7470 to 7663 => 0.95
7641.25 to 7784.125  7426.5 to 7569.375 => 0.94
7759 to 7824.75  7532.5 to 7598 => 0.95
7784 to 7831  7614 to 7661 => 0.98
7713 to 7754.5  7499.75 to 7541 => 0.95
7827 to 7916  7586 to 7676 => 0.95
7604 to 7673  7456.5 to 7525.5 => 0.95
